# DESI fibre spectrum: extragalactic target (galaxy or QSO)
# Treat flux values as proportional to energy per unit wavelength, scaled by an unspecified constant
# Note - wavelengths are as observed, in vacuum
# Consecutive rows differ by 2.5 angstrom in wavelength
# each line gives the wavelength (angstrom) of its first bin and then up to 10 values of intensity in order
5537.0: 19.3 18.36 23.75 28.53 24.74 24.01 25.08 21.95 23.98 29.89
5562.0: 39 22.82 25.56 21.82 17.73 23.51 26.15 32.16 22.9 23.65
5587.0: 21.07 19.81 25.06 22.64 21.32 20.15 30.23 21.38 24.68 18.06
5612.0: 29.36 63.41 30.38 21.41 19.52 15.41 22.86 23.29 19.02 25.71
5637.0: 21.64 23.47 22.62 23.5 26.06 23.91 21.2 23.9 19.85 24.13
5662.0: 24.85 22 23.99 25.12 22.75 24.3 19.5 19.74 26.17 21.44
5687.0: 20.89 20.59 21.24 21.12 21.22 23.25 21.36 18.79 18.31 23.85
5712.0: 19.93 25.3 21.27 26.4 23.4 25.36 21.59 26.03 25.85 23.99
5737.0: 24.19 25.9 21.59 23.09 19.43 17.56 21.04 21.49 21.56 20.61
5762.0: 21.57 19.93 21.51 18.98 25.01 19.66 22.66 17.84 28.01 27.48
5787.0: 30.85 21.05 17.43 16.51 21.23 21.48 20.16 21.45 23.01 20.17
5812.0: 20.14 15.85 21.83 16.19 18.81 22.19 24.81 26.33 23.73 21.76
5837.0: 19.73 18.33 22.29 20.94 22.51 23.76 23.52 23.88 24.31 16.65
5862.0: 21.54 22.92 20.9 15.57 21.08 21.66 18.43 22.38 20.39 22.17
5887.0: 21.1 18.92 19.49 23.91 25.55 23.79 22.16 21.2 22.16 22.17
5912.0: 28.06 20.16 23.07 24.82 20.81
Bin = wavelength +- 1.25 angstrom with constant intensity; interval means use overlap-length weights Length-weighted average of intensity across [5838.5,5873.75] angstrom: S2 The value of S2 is 21.3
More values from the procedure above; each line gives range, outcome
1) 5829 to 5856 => 22.3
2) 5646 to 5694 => 22.7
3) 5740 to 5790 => 22.1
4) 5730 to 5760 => 22.3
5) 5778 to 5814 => 21.8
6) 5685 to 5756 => 22.3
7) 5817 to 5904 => 21.5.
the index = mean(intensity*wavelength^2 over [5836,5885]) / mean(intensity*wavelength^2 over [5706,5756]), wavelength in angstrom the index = 0.97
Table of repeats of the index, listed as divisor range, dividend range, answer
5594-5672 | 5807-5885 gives 0.94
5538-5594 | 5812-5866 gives 0.96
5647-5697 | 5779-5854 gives 1.01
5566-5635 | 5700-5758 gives 0.96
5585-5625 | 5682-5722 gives 0.89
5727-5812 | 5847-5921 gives 1.04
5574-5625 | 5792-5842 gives 0.87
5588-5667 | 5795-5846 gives 0.93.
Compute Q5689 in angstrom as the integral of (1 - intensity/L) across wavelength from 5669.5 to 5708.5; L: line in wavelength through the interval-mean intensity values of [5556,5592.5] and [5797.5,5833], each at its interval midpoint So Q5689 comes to 2.8 angstrom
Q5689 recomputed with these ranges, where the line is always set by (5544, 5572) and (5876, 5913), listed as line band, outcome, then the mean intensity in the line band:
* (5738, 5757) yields 1.8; 21.5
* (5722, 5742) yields -0.5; 24.4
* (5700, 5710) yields 1.5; 20.5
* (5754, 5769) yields 1.6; 21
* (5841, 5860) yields 0.1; 22.5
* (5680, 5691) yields 1.0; 22.1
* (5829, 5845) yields 0.7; 21.7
